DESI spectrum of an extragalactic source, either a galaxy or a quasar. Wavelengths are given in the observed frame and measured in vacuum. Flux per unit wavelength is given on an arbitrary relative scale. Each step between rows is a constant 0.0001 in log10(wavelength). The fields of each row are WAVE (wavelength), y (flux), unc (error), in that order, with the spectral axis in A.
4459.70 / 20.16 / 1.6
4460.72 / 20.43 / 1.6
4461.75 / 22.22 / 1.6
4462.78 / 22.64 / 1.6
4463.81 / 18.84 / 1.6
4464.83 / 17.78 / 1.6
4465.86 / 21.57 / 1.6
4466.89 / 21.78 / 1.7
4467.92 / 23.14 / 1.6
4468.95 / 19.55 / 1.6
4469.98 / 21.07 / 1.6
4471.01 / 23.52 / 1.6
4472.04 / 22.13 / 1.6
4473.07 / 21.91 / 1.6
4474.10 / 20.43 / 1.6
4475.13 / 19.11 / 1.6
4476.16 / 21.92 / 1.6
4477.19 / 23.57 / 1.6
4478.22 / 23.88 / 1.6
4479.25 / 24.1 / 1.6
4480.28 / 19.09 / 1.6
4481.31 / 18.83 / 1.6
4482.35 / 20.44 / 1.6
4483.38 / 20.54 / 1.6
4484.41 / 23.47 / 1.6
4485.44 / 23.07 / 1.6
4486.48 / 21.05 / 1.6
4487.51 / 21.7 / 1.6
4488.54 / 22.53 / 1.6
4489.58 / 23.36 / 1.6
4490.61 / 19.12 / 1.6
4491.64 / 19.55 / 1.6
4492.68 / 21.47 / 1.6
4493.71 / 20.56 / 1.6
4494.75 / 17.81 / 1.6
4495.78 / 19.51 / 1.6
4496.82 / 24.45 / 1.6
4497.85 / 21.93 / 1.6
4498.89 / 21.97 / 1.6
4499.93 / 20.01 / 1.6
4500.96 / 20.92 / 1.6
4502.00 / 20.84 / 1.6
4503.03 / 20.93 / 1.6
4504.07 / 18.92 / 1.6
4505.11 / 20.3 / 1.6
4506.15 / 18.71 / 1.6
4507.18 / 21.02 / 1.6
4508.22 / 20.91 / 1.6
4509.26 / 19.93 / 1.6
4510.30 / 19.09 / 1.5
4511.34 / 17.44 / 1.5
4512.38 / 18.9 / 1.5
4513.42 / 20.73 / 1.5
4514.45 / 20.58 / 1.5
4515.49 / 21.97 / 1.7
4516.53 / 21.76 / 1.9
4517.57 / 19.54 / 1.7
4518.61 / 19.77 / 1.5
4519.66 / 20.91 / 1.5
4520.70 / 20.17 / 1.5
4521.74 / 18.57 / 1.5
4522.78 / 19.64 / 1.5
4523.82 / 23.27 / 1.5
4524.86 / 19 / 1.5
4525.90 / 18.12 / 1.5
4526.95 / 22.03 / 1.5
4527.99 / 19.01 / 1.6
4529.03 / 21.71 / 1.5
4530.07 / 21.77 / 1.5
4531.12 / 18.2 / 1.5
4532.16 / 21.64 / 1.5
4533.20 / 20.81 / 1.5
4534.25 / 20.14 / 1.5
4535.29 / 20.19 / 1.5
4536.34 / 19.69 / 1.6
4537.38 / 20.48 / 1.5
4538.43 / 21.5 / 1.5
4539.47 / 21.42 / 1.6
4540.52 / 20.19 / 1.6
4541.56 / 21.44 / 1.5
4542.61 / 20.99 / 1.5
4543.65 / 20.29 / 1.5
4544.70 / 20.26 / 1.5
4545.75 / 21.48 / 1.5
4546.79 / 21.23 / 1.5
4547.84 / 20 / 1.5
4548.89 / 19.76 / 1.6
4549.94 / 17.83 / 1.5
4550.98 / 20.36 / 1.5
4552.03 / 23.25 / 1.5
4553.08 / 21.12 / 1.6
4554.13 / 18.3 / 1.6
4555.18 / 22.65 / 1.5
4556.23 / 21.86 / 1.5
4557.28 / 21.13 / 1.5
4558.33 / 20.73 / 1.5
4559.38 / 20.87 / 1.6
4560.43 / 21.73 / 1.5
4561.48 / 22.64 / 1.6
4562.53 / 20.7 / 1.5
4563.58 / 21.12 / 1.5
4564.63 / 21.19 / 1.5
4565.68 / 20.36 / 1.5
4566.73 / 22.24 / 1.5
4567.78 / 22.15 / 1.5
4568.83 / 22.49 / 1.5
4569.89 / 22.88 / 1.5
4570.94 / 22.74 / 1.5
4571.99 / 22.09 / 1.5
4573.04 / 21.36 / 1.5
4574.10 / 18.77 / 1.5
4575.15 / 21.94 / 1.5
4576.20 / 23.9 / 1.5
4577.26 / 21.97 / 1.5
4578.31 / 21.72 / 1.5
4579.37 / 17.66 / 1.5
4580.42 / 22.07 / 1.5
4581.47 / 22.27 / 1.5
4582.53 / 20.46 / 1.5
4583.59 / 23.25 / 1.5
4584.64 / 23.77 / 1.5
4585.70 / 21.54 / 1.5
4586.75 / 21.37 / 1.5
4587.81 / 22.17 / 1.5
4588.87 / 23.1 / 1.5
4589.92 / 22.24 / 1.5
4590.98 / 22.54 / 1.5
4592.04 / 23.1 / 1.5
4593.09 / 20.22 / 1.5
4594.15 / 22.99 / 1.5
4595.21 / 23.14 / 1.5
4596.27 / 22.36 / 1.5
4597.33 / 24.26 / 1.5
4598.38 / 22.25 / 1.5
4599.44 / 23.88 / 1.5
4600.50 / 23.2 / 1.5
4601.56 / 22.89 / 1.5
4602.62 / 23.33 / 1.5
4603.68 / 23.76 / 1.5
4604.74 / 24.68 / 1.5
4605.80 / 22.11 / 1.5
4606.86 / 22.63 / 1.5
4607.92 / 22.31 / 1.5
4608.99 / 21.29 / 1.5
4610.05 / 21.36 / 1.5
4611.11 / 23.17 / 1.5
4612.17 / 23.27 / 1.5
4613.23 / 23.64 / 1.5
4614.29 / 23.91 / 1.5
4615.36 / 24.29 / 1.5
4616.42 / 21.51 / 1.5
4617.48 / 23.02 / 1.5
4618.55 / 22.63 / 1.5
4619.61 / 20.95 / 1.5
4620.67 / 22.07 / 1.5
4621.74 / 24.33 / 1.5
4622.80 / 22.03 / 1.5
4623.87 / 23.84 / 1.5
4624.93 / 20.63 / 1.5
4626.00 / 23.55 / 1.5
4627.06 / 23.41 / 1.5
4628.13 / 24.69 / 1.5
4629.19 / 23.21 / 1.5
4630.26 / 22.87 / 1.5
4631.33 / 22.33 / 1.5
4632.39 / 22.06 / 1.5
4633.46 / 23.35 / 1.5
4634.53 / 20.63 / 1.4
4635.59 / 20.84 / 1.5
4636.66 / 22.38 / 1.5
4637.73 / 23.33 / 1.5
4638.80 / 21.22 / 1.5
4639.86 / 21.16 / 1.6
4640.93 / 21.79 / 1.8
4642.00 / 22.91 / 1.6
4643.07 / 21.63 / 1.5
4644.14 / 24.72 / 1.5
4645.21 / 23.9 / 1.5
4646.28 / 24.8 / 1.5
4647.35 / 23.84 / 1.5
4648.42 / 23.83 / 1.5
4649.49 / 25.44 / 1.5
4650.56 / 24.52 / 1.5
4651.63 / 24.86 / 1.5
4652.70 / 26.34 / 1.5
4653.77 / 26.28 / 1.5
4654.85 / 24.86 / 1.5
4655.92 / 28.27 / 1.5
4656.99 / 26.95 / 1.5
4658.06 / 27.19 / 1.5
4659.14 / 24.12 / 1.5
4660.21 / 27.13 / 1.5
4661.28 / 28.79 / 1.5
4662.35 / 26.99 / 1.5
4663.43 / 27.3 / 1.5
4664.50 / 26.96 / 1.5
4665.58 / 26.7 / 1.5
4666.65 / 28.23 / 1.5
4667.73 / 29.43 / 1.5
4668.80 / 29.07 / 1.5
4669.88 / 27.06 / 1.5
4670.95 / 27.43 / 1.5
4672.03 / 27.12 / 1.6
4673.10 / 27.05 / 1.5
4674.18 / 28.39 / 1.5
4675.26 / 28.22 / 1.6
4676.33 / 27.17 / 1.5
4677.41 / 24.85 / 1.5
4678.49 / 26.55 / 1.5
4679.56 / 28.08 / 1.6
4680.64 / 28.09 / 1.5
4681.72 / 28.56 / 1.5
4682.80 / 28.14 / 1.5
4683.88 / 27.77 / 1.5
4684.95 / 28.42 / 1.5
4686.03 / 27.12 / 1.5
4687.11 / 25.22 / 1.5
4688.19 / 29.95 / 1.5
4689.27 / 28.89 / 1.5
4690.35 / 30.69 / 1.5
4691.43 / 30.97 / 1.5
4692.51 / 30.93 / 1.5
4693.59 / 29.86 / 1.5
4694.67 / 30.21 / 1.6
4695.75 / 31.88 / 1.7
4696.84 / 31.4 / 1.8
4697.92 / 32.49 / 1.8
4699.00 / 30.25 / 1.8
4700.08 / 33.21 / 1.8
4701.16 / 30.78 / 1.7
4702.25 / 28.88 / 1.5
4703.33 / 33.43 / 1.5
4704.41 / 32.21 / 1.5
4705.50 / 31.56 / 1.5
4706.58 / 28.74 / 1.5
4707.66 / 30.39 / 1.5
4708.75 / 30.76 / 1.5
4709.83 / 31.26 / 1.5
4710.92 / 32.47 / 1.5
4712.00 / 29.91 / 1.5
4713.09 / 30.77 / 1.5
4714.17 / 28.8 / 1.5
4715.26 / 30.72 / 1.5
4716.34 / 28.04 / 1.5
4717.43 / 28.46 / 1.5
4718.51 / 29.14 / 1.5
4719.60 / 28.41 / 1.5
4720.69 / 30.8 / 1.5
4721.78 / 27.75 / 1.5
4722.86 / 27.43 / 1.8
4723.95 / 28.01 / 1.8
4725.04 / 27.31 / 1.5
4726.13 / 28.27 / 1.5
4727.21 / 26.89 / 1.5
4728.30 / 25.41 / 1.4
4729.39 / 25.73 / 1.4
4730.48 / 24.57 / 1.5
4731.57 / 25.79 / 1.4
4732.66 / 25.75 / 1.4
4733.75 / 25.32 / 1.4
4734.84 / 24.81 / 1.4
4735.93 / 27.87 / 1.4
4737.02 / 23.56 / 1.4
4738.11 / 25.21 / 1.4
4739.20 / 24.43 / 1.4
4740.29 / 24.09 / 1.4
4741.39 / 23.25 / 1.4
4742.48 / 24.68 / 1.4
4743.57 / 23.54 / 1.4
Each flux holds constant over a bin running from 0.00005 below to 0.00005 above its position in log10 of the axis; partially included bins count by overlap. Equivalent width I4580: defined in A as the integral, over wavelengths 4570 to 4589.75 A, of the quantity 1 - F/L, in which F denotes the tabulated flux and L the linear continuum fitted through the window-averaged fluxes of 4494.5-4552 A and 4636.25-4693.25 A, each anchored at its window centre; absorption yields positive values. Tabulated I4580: 0.9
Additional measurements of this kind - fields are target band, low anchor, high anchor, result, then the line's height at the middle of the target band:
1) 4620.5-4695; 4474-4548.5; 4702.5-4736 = 1.62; 26.3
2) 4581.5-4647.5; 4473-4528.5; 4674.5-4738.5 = 6.34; 25.1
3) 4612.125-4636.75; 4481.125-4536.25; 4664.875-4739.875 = 2.51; 25.3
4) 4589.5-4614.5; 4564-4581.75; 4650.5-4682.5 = 0.53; 23.3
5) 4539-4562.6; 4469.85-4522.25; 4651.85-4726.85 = 2.26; 23.1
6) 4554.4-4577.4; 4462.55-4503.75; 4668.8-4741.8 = 2.16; 23.9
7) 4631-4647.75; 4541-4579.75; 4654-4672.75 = 2.13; 25.8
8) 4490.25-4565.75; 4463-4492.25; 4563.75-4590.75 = 3.69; 21.6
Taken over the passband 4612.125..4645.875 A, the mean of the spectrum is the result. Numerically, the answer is 22.7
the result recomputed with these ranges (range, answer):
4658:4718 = 29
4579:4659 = 23.1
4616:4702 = 26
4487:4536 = 20.5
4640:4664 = 25.2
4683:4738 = 28.9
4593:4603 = 23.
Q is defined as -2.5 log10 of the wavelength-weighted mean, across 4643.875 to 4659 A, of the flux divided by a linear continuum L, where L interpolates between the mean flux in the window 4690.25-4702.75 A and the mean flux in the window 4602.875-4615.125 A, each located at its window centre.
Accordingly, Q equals 0.06 mag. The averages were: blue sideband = 23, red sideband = 31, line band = 25.4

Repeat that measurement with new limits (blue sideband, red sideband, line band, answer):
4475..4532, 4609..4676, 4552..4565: 0.047 mag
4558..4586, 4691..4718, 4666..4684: 0.039 mag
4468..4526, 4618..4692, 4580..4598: 0.052 mag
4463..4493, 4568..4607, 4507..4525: 0.078 mag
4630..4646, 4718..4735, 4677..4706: -0.178 mag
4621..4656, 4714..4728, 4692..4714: -0.139 mag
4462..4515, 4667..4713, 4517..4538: 0.118 mag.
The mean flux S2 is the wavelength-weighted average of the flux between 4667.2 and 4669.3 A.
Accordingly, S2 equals 29.3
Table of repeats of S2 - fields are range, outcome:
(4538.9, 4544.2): 20.9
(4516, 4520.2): 20.5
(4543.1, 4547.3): 20.8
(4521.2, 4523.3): 19.1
